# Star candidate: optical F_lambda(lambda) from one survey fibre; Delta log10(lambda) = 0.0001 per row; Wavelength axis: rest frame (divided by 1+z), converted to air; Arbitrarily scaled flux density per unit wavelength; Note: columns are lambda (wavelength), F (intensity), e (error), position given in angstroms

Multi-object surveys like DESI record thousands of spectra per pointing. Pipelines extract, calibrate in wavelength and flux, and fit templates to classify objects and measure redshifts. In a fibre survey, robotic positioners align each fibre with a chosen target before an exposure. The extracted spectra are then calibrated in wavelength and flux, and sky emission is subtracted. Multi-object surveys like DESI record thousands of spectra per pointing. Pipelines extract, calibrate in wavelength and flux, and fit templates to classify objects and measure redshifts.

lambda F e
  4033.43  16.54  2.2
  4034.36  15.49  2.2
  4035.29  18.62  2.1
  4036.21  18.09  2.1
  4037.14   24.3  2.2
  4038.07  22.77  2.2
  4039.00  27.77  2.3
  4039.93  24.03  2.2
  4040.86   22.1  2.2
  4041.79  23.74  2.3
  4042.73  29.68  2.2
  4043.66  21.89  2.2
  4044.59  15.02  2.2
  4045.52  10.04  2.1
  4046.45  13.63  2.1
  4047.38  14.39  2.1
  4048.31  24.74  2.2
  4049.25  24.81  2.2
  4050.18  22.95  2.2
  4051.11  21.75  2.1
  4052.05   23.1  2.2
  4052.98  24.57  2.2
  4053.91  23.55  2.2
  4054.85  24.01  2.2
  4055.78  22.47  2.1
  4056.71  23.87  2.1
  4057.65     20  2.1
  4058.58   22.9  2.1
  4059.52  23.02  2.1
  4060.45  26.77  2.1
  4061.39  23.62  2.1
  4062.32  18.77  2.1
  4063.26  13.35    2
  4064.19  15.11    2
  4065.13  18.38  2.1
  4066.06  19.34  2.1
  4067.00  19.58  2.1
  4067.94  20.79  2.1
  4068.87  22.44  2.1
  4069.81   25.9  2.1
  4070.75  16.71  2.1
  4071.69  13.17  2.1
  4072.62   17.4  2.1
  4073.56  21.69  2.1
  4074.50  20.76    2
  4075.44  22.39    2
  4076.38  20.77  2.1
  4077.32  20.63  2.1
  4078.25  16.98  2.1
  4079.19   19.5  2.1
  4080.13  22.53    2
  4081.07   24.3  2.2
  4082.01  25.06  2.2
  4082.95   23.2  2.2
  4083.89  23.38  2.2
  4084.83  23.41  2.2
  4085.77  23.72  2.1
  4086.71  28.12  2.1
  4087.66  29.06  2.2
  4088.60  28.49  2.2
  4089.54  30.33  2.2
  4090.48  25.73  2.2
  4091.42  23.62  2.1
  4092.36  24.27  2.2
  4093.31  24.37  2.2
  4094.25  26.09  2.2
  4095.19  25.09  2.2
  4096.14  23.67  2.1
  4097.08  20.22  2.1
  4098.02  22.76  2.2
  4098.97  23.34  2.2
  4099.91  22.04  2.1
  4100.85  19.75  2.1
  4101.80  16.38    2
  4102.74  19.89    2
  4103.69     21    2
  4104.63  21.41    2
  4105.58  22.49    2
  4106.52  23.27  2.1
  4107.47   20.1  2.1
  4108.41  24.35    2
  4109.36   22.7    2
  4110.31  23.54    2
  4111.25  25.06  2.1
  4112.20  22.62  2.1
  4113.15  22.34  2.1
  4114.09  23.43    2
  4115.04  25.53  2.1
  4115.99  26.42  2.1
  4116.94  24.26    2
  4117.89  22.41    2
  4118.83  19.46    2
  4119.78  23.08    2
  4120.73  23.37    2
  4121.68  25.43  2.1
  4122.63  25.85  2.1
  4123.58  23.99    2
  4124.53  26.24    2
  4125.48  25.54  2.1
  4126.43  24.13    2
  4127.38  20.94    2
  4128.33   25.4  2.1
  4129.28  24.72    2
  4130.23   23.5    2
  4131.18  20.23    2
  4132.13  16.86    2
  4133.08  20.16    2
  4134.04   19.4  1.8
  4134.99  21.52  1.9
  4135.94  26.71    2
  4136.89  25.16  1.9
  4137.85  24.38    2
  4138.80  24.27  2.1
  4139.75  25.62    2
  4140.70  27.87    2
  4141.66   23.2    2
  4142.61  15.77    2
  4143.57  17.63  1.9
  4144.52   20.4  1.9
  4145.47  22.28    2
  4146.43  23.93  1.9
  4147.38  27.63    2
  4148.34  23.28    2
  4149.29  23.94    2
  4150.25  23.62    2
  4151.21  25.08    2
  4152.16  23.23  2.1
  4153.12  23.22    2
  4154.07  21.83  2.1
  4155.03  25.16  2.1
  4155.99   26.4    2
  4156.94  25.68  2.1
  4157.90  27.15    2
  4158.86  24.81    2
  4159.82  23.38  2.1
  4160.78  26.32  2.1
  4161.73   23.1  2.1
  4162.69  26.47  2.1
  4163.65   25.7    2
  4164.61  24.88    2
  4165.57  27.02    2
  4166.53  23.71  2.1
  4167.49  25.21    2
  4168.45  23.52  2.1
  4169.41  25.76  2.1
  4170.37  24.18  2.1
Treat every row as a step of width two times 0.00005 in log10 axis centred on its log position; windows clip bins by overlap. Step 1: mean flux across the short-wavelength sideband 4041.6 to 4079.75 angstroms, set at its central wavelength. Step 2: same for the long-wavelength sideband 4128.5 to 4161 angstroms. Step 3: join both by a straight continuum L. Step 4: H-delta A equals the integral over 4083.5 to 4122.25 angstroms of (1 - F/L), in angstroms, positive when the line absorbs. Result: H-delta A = -2.9 angstroms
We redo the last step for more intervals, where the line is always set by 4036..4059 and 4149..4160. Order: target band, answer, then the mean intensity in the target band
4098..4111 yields 0.90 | 21.7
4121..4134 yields 0.35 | 23.2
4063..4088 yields 1.70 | 21.1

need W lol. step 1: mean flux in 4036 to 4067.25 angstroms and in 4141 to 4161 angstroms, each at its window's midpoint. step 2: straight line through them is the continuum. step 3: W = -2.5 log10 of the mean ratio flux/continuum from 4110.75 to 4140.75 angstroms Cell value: -0.028 mag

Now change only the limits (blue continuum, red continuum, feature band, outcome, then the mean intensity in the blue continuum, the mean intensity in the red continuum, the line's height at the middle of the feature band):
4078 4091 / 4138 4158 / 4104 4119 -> 0.05 mag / 24.7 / 23.6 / 24.2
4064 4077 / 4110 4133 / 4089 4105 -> -0.07 mag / 19.7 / 23.5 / 21.7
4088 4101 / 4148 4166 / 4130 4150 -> 0.10 mag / 24.4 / 24.8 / 24.7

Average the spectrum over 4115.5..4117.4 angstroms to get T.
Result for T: 25.3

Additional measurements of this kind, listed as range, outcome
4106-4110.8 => 22.8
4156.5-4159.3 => 25.8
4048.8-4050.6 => 23.9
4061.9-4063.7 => 16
